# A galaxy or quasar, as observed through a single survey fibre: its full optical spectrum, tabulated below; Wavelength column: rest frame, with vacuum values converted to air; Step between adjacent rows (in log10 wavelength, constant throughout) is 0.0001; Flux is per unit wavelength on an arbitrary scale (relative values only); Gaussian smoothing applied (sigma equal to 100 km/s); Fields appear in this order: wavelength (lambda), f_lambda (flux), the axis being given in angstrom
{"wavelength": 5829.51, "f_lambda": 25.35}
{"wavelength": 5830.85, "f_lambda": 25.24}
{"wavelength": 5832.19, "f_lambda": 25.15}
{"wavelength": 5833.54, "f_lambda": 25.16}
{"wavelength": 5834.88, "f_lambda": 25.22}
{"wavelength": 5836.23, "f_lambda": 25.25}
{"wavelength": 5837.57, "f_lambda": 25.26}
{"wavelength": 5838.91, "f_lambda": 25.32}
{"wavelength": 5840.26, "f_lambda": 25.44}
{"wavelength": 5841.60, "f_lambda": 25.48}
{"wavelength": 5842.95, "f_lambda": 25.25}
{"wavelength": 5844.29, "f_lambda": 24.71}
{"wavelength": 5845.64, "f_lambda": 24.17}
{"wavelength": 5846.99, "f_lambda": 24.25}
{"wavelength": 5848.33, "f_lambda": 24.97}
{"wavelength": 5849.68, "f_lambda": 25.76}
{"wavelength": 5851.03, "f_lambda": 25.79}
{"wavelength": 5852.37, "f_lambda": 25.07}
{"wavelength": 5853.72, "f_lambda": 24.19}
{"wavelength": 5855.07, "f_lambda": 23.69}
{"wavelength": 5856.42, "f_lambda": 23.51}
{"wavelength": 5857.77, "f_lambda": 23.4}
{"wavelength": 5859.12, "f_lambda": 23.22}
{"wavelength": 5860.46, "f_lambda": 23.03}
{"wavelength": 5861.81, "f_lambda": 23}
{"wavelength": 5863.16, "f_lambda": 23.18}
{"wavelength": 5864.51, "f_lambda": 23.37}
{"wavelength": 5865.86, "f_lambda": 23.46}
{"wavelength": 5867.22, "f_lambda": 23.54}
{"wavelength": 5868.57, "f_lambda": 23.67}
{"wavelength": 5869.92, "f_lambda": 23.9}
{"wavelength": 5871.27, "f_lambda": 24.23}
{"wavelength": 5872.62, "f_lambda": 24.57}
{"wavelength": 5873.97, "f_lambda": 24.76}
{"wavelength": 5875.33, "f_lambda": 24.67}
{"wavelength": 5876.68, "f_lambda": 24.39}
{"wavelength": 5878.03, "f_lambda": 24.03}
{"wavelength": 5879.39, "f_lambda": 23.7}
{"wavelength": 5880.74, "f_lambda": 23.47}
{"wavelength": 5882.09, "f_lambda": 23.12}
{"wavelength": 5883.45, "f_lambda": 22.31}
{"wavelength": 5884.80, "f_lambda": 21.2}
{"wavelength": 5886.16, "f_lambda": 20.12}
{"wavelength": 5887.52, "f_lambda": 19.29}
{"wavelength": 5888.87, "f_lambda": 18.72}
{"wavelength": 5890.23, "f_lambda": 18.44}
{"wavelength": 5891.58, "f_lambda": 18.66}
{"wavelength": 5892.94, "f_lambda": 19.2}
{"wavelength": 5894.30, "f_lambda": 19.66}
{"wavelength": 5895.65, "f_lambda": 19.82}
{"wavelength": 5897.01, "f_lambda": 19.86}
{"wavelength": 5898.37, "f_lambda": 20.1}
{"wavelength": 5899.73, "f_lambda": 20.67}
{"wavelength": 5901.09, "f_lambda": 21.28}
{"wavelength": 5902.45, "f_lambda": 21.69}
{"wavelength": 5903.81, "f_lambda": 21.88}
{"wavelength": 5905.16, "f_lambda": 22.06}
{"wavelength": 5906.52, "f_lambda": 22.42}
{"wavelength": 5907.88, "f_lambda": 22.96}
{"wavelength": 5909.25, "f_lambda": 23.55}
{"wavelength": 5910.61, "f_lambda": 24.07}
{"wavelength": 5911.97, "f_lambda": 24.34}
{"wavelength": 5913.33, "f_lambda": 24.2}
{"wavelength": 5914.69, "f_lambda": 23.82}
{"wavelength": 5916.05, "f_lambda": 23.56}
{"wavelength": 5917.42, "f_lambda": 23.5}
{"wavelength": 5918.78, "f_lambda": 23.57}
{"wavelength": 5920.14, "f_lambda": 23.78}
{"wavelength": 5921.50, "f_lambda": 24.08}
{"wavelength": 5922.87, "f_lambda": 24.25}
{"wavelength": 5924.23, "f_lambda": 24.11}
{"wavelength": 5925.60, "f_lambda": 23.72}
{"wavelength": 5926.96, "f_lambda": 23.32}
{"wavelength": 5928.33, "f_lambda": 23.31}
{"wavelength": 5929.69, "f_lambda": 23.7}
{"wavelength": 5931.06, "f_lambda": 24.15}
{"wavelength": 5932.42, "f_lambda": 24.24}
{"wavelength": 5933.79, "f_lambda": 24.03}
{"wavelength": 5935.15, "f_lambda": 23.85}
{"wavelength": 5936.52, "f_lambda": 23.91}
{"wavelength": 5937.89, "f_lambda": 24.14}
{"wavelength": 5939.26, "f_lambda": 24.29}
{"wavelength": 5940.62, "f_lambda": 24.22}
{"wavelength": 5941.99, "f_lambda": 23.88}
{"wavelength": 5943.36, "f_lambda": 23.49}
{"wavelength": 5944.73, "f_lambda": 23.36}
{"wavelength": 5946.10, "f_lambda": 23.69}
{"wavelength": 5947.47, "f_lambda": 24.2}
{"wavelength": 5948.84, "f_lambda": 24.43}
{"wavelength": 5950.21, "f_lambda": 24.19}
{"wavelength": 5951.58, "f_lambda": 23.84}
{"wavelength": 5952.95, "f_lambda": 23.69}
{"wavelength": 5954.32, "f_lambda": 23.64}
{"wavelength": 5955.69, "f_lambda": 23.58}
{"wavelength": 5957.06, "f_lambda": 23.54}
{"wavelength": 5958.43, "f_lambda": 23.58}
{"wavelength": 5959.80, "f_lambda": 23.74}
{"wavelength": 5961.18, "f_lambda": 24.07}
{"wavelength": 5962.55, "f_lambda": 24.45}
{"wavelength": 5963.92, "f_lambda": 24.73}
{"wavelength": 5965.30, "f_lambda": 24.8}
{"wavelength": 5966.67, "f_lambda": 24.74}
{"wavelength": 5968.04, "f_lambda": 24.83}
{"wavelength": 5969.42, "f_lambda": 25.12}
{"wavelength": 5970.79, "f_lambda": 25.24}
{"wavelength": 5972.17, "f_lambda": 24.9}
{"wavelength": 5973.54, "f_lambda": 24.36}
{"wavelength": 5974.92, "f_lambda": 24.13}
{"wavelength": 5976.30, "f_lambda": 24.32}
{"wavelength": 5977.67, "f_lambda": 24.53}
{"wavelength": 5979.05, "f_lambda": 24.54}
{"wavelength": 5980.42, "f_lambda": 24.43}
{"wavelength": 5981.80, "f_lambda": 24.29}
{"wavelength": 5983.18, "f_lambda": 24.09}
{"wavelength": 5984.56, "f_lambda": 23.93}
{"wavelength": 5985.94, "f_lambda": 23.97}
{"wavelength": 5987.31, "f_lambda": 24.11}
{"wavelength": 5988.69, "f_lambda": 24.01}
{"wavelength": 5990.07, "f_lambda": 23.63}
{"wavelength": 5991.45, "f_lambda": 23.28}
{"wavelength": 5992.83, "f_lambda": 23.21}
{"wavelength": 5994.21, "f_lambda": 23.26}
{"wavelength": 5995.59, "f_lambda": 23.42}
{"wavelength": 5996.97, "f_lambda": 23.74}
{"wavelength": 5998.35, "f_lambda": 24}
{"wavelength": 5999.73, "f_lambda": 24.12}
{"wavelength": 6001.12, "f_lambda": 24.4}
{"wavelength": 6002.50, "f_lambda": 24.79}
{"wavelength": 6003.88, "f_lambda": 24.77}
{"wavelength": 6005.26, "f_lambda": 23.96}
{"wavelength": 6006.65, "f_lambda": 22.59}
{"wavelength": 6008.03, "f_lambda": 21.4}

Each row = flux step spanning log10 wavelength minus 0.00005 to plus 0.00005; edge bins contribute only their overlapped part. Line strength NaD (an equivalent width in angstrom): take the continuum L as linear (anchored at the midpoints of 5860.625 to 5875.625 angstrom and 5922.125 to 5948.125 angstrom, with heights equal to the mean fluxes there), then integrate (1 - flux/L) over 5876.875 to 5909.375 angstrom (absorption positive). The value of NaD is 3.60 angstrom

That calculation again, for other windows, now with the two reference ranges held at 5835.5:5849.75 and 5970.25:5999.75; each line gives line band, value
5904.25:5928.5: 0.94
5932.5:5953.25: 0.33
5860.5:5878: 0.70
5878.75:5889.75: 1.48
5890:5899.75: 2.04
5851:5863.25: 0.60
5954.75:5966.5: 0.07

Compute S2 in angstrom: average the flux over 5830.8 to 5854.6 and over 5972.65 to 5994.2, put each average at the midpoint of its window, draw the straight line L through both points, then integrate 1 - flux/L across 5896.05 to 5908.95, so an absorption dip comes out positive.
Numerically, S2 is 1.7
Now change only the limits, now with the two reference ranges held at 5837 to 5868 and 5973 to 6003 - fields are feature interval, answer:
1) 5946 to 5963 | 0.13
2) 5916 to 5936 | 0.27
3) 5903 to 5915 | 0.48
